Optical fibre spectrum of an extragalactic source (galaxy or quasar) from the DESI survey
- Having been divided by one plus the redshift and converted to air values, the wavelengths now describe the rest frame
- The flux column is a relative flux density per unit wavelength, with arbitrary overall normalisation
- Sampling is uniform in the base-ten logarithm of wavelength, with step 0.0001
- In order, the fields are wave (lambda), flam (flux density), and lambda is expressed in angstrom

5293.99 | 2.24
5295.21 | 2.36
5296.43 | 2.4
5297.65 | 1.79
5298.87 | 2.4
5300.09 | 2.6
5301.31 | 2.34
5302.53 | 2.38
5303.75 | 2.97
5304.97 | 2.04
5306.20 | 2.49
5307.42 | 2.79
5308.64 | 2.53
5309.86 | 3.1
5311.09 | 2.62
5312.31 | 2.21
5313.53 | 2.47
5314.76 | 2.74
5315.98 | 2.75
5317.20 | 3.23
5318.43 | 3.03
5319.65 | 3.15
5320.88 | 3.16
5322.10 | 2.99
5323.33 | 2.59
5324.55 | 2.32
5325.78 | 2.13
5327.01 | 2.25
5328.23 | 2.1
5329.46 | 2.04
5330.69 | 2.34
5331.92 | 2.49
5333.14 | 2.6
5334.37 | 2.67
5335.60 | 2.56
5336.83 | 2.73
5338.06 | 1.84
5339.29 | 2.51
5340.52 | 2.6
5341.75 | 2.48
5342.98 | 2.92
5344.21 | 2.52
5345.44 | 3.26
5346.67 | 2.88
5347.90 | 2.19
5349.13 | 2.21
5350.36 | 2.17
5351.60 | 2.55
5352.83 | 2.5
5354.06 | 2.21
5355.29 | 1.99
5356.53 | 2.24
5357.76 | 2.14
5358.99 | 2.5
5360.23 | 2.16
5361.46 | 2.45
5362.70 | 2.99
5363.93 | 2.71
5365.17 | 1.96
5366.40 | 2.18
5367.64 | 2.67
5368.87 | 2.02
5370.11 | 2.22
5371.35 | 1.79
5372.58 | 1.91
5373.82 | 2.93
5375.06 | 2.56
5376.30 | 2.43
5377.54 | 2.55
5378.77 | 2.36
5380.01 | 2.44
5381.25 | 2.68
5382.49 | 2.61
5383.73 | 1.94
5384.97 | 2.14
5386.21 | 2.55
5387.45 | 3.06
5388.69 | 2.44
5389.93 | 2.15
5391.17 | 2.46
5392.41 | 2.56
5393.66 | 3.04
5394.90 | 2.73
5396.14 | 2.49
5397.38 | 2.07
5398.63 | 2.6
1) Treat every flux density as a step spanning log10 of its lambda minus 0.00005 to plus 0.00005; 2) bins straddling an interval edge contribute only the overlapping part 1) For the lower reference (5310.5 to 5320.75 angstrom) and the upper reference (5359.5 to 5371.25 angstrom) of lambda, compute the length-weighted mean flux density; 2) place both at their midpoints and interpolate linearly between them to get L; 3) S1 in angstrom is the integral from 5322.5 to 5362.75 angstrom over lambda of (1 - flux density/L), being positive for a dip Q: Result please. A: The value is 2.0 angstrom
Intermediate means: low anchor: 2.79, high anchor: 2.35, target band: 2.42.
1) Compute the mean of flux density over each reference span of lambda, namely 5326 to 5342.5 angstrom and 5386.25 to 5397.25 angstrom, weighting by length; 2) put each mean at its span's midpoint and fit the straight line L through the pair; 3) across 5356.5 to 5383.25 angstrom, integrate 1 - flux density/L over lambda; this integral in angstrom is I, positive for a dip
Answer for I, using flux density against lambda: 1.4 angstrom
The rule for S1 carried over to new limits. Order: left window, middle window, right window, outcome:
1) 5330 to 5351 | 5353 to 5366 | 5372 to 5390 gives 0.8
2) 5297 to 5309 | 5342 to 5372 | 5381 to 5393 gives 0.6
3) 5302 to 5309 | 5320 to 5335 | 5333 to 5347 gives 0.6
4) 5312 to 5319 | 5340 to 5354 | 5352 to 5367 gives -0.5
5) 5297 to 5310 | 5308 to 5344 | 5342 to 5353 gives -0.9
